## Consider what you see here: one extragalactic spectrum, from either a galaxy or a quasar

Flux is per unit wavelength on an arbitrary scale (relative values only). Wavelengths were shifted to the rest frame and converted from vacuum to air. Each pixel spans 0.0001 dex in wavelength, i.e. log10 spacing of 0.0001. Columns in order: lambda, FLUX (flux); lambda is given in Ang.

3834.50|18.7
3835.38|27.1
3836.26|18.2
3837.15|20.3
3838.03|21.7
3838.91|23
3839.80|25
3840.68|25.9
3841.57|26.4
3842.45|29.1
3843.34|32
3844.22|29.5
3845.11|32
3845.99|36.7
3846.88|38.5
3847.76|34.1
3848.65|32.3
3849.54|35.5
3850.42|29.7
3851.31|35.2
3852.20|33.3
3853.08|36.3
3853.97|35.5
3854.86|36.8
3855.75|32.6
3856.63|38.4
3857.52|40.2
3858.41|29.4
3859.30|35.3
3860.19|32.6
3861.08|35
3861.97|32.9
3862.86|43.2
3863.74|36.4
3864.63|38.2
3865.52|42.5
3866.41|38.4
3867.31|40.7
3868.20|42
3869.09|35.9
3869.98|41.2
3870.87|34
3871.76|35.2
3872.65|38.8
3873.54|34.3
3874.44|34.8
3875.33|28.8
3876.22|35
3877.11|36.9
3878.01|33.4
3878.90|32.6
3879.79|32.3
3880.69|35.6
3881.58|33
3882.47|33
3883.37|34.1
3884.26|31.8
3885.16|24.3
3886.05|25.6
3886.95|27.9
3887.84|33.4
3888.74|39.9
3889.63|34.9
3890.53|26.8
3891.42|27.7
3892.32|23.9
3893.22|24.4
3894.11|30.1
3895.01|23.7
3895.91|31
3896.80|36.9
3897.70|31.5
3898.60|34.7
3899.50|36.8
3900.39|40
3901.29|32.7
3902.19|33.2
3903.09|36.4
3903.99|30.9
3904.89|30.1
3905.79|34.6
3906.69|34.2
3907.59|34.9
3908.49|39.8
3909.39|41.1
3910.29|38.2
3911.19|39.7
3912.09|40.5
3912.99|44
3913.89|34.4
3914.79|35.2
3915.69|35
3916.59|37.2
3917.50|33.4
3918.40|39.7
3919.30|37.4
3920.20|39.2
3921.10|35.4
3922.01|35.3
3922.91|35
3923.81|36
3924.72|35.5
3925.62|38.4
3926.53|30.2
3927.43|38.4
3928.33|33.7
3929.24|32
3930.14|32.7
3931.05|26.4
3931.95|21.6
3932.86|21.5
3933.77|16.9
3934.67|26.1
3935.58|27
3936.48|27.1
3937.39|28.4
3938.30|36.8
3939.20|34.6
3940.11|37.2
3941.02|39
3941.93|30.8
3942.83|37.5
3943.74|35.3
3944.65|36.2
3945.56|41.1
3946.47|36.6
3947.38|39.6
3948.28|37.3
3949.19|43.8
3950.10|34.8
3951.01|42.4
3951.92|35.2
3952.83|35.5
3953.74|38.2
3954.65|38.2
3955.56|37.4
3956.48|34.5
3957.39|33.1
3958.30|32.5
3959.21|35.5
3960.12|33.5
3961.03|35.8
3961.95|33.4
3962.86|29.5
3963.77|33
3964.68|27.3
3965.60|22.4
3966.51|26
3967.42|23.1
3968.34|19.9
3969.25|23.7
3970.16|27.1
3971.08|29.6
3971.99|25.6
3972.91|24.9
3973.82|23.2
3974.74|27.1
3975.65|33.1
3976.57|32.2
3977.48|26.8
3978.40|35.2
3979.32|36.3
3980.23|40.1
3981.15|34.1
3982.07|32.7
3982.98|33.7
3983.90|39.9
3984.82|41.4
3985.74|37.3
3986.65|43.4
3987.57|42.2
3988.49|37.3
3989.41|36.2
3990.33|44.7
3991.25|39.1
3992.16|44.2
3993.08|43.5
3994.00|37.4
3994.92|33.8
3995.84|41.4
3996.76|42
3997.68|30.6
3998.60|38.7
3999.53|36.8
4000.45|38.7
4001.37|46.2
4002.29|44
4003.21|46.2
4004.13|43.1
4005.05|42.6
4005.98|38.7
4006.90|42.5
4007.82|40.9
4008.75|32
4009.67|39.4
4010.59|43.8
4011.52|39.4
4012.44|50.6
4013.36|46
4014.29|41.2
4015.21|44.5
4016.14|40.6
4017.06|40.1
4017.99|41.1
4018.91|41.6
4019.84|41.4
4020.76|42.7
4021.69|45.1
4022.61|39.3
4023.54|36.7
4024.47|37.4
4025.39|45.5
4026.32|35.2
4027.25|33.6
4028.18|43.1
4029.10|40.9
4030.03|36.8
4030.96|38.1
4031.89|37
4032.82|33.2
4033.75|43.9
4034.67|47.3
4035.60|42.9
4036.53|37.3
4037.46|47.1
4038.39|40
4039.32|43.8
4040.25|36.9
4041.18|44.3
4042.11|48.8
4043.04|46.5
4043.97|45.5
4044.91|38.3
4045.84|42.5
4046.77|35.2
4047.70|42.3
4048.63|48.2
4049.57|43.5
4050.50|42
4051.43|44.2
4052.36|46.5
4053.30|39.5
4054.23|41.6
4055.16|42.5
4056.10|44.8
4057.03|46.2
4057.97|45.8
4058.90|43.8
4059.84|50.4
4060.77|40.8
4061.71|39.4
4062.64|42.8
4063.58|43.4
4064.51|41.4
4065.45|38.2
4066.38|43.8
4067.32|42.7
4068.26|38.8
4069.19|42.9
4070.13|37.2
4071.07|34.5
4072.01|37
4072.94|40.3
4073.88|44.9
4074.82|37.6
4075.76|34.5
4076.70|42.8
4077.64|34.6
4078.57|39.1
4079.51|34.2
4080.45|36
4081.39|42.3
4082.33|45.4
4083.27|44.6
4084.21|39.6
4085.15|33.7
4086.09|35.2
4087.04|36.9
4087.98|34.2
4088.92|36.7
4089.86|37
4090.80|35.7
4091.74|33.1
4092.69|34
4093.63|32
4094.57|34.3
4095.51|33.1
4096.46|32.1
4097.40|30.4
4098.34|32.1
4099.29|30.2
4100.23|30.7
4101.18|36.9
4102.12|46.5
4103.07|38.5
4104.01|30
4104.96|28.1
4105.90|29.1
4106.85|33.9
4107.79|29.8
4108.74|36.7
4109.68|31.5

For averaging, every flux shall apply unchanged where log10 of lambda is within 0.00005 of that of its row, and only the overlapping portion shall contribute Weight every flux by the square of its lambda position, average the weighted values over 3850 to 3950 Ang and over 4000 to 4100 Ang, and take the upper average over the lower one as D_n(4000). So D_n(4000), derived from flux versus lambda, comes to 1.27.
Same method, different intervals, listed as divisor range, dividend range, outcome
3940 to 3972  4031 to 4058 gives 1.33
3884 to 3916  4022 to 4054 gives 1.33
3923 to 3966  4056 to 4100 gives 1.23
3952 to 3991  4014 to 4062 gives 1.32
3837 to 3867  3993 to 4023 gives 1.34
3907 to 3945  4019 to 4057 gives 1.29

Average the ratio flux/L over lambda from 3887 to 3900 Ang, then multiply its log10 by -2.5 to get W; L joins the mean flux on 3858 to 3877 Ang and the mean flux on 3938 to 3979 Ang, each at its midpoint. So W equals 0.14 mag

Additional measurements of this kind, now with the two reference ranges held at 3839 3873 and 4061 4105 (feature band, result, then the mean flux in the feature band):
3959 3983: 0.21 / 29.7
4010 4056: -0.14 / 41.8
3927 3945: 0.16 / 30.9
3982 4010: -0.10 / 39.8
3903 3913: -0.04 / 36.7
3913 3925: -0.03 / 36.4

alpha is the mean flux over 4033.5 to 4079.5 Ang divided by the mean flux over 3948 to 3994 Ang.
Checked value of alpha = 1.23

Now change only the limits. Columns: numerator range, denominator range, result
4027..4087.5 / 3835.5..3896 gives 1.26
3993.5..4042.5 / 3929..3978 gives 1.30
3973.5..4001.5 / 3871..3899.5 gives 1.16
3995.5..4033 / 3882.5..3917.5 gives 1.21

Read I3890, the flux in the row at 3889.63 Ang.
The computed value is 34.9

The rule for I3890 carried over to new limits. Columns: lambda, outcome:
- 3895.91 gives 31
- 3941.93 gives 30.8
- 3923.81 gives 36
